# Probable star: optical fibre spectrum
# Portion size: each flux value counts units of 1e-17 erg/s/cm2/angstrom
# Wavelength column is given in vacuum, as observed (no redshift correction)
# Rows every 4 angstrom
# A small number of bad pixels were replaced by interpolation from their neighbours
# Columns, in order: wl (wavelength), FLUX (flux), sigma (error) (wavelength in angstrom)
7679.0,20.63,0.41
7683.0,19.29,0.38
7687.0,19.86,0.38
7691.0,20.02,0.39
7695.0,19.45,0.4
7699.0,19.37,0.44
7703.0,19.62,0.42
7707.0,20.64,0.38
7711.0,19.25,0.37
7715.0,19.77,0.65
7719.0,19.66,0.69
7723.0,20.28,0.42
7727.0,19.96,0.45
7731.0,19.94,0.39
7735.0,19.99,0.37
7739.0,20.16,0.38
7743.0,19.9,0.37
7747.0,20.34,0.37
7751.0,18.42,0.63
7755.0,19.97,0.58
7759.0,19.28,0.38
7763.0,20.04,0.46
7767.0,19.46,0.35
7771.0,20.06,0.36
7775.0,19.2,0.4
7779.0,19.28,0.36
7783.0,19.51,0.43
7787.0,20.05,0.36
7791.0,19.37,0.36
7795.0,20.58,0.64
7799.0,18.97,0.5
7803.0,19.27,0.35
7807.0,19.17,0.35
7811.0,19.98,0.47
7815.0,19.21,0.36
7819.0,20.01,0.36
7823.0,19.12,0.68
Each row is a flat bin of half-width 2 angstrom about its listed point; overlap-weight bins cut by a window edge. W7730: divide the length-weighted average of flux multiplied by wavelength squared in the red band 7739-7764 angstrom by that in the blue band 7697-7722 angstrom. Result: 1.0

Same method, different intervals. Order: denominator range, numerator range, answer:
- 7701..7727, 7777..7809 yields 1.00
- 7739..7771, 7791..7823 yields 1.01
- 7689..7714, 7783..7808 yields 1.02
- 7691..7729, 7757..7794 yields 1.01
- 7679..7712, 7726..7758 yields 1.01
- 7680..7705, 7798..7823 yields 1.02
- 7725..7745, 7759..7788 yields 0.99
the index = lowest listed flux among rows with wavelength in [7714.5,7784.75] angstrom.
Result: 18.42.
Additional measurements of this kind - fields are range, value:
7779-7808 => 18.97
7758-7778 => 19.2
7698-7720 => 19.25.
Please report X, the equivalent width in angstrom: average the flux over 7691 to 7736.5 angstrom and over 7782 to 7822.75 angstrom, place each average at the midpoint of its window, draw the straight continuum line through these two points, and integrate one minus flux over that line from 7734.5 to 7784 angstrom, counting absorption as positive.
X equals 0.12 angstrom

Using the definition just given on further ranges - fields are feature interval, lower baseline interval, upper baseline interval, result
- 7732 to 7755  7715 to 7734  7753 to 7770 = 0.04 angstrom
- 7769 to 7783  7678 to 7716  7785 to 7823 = 0.09 angstrom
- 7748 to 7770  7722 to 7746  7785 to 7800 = 0.48 angstrom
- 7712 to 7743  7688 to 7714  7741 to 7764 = -0.40 angstrom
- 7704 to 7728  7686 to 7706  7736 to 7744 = -0.07 angstrom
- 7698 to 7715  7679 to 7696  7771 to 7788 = -0.01 angstrom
